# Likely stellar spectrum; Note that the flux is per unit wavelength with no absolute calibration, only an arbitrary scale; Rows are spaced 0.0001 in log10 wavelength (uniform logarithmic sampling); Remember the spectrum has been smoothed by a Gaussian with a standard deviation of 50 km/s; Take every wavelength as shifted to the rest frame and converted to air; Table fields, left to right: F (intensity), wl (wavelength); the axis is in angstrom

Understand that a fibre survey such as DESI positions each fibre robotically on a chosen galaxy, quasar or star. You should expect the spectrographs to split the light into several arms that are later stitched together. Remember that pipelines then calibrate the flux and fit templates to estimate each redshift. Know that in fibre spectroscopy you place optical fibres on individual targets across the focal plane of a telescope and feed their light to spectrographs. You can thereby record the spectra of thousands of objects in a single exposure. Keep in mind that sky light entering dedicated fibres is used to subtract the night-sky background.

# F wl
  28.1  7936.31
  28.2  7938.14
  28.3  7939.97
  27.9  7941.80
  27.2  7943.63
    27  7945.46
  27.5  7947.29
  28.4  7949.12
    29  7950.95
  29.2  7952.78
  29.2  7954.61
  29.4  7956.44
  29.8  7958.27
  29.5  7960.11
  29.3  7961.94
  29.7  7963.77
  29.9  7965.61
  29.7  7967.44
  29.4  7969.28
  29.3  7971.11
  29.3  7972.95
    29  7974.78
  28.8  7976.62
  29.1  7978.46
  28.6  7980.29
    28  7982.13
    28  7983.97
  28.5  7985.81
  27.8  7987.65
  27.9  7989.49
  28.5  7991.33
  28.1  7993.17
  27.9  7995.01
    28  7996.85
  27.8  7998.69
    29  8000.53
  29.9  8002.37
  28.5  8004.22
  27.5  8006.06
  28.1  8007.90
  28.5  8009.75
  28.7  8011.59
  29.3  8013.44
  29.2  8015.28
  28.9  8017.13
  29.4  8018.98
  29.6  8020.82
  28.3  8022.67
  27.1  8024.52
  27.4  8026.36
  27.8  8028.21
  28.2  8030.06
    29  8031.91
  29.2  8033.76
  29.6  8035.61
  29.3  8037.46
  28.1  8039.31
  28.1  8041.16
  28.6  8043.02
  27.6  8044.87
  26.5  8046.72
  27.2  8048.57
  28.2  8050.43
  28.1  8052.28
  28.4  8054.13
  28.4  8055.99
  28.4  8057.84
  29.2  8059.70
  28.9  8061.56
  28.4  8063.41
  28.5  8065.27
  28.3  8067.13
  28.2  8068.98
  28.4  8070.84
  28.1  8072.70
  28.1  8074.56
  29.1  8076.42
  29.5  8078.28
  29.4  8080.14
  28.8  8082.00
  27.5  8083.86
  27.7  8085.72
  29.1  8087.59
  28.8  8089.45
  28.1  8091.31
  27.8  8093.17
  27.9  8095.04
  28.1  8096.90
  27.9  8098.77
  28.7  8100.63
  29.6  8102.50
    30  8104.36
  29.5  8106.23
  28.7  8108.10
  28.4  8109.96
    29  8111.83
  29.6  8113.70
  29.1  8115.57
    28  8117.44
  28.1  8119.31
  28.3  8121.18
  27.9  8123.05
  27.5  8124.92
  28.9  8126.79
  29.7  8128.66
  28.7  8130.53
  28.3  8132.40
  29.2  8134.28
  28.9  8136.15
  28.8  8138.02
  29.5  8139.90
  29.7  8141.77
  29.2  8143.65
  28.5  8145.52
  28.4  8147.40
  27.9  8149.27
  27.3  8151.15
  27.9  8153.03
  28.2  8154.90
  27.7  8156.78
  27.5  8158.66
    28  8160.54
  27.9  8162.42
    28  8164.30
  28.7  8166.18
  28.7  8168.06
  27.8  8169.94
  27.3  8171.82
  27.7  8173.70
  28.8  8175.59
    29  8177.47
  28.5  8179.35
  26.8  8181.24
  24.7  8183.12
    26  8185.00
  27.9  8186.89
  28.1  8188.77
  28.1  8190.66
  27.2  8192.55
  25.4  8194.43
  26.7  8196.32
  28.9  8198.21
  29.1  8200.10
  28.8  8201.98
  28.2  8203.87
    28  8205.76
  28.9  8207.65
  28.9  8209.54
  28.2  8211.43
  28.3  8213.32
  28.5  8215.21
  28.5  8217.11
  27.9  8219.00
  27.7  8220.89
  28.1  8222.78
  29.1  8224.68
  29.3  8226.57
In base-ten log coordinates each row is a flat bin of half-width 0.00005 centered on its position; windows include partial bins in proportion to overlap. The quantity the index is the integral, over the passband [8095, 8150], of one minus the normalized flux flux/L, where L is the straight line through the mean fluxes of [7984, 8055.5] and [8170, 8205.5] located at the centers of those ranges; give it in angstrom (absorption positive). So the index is -1.6 angstrom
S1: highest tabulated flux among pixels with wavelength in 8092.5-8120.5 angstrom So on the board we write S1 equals 30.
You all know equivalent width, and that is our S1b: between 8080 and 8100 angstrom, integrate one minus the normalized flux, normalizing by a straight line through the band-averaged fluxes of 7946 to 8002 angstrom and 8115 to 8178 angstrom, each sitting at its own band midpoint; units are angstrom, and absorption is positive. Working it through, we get 0.19 angstrom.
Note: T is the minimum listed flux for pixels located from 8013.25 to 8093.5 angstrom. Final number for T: 26.5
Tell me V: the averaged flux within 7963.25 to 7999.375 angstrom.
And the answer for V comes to 28.7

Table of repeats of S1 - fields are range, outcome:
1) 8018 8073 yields 29.6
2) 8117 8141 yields 29.7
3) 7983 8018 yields 29.9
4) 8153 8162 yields 28.2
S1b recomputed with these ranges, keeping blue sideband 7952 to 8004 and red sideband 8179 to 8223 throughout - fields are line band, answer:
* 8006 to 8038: 0.02 angstrom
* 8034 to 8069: 0.22 angstrom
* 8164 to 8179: -0.18 angstrom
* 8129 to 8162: -0.47 angstrom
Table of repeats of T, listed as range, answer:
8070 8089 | 27.5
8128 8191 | 24.7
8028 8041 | 27.8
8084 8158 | 27.3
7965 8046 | 27.1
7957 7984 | 28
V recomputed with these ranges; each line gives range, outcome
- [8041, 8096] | 28.3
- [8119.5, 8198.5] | 28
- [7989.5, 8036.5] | 28.5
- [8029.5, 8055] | 28.3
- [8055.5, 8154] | 28.6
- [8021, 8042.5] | 28.4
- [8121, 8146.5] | 28.8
